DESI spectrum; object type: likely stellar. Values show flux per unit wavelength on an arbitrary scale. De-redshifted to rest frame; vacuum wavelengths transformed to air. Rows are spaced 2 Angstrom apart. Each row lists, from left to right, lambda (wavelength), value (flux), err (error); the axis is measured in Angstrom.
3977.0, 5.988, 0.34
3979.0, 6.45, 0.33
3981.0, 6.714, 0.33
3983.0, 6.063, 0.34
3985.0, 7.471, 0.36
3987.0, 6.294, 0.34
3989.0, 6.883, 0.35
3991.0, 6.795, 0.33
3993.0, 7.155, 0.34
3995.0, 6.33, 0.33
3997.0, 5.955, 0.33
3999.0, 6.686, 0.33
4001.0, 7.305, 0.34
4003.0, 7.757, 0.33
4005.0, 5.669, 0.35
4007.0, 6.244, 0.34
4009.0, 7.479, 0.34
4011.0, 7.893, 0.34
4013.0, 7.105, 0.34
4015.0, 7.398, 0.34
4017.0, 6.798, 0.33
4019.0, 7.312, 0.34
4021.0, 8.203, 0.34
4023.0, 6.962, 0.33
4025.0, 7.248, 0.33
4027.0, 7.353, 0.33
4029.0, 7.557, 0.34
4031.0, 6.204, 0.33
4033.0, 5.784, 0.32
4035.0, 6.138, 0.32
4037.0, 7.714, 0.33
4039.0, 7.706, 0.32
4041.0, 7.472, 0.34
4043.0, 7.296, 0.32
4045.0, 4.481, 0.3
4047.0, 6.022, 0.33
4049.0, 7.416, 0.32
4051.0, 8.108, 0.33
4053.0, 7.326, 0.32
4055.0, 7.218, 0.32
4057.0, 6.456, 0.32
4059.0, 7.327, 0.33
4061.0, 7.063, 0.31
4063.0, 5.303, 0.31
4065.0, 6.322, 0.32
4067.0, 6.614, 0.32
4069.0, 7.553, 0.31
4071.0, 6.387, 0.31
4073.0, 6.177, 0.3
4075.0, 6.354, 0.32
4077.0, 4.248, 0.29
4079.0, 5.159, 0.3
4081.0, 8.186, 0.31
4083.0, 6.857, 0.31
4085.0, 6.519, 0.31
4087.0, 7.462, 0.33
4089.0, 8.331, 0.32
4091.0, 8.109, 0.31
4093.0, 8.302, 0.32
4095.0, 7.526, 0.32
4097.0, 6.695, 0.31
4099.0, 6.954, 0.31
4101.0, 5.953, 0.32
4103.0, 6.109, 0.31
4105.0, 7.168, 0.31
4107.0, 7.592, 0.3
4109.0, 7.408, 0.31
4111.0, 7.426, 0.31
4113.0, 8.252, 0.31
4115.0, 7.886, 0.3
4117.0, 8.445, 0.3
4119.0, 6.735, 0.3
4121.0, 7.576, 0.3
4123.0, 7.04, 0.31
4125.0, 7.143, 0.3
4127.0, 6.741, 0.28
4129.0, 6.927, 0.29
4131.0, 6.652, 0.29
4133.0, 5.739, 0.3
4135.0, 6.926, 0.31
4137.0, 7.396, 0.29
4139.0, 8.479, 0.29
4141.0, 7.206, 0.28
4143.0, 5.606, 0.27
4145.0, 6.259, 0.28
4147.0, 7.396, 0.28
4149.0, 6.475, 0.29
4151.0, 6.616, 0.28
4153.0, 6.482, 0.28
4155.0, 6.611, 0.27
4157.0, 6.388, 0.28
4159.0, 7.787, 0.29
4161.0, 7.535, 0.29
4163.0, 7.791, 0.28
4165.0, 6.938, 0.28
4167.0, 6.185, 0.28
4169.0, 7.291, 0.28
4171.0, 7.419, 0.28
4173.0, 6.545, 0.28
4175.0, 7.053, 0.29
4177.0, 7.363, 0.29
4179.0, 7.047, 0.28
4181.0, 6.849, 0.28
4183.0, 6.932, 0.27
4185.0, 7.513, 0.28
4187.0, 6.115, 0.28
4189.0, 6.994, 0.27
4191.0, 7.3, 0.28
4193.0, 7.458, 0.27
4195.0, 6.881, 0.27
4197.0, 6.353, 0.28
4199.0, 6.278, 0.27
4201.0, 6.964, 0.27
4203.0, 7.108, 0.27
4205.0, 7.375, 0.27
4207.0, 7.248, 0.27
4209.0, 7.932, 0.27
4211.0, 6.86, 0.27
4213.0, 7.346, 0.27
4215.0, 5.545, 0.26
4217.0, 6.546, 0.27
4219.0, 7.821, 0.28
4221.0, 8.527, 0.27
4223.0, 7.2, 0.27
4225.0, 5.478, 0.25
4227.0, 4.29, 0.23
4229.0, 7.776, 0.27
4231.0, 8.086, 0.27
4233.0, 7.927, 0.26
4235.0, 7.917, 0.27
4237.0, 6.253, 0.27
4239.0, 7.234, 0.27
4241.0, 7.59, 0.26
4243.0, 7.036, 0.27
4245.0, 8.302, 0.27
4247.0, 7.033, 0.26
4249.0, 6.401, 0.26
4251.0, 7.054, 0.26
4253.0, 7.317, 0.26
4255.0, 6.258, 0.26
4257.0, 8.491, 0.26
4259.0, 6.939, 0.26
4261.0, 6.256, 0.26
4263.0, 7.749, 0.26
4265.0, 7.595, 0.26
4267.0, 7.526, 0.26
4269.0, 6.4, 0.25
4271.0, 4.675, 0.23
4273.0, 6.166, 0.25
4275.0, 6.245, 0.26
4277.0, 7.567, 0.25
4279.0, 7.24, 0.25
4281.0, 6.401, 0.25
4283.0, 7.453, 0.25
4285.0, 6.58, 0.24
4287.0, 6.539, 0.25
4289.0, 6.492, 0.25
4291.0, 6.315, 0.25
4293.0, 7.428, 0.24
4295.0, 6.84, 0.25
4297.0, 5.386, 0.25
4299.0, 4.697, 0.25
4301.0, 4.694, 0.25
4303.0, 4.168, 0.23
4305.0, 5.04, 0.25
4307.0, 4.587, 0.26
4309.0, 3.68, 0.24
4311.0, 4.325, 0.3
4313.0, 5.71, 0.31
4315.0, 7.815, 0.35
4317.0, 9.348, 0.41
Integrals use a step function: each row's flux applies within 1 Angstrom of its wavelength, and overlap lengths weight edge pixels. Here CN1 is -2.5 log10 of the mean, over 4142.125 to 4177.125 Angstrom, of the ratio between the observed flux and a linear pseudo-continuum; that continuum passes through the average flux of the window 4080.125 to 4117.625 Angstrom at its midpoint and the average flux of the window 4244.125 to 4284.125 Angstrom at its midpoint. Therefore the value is 0.06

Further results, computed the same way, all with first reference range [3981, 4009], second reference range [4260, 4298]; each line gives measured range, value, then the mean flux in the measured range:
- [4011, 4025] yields -0.10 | 7.34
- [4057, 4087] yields 0.04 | 6.47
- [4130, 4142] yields -0.06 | 7.07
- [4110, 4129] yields -0.12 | 7.44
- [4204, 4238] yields -0.06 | 7.07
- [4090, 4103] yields -0.08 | 7.17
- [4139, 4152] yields -0.01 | 6.74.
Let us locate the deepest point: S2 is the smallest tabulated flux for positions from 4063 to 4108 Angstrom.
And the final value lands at 4.248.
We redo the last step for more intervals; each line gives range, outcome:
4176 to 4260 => 4.29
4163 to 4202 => 6.115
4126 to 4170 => 5.606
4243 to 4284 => 4.675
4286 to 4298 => 5.386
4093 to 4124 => 5.953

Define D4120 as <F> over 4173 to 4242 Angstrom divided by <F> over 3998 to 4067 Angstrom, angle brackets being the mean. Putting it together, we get 1.0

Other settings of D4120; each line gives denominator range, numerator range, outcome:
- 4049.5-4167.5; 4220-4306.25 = 0.96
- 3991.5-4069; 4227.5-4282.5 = 1.02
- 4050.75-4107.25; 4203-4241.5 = 1.04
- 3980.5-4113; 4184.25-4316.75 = 0.97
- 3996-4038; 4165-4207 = 1.00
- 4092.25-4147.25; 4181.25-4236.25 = 0.99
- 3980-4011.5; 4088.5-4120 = 1.09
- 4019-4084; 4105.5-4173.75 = 1.05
